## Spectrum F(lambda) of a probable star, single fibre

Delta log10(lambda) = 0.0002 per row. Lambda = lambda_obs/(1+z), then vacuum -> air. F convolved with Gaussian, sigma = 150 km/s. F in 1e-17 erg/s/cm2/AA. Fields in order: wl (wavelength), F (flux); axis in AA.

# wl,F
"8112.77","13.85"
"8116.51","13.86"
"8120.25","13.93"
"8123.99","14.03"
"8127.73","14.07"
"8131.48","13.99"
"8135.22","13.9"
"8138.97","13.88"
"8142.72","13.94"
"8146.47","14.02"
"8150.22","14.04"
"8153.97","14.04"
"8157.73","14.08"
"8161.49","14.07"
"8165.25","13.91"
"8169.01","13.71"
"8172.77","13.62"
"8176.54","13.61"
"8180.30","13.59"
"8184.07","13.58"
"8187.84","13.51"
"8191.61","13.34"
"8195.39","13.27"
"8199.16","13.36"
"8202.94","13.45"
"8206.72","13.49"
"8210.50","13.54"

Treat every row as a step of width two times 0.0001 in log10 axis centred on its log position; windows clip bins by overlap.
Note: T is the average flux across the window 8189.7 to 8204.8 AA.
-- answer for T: 13.4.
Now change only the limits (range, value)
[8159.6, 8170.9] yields 13.9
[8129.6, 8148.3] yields 13.9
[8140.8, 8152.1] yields 14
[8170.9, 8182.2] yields 13.6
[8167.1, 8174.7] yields 13.7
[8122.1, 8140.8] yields 14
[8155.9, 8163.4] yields 14.1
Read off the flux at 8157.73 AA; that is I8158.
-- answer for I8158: 14.08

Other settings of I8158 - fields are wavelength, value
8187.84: 13.51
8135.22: 13.9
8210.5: 13.54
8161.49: 14.07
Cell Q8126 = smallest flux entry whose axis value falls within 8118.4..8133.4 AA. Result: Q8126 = 13.93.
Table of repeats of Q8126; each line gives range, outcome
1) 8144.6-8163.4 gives 14.02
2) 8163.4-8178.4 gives 13.61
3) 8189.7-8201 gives 13.27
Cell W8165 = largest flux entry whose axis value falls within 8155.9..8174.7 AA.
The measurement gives 14.08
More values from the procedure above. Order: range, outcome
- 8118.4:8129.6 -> 14.07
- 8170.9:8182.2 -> 13.62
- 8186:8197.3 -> 13.51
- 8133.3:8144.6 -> 13.94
